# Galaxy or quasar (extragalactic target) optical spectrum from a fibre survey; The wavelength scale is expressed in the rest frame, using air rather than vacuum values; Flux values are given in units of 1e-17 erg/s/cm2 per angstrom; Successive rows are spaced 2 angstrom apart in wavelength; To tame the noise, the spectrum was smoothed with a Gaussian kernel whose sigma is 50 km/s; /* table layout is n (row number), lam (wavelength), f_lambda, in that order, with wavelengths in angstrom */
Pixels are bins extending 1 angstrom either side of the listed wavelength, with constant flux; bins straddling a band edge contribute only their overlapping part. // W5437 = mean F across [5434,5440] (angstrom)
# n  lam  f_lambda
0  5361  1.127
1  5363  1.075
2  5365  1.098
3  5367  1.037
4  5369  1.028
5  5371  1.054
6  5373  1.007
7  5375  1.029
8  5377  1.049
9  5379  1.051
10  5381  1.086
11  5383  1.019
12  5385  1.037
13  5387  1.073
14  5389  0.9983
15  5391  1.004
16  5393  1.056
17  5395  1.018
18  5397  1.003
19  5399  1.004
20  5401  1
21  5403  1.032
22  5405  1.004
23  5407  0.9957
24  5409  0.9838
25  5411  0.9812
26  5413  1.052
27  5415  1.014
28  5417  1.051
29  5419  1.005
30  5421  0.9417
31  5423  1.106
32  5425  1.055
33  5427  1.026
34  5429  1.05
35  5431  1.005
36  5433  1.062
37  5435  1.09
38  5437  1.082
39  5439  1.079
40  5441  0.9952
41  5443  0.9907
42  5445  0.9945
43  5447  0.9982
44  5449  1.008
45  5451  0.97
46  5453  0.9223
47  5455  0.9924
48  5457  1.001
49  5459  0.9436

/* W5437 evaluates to 1.08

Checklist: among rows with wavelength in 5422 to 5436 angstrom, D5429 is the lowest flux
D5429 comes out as 1.005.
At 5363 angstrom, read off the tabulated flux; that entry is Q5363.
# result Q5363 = 1.075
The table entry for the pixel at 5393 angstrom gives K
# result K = 1.056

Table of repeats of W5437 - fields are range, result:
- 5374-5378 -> 1.04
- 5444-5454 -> 0.979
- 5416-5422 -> 0.999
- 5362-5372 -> 1.06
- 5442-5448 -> 0.994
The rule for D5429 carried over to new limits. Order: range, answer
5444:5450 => 0.9945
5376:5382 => 1.049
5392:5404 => 1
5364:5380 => 1.007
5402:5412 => 0.9812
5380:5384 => 1.019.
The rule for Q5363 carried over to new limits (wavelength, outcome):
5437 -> 1.082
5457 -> 1.001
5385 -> 1.037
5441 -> 0.9952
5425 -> 1.055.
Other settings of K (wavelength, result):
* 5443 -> 0.9907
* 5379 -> 1.051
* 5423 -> 1.106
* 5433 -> 1.062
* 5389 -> 0.9983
